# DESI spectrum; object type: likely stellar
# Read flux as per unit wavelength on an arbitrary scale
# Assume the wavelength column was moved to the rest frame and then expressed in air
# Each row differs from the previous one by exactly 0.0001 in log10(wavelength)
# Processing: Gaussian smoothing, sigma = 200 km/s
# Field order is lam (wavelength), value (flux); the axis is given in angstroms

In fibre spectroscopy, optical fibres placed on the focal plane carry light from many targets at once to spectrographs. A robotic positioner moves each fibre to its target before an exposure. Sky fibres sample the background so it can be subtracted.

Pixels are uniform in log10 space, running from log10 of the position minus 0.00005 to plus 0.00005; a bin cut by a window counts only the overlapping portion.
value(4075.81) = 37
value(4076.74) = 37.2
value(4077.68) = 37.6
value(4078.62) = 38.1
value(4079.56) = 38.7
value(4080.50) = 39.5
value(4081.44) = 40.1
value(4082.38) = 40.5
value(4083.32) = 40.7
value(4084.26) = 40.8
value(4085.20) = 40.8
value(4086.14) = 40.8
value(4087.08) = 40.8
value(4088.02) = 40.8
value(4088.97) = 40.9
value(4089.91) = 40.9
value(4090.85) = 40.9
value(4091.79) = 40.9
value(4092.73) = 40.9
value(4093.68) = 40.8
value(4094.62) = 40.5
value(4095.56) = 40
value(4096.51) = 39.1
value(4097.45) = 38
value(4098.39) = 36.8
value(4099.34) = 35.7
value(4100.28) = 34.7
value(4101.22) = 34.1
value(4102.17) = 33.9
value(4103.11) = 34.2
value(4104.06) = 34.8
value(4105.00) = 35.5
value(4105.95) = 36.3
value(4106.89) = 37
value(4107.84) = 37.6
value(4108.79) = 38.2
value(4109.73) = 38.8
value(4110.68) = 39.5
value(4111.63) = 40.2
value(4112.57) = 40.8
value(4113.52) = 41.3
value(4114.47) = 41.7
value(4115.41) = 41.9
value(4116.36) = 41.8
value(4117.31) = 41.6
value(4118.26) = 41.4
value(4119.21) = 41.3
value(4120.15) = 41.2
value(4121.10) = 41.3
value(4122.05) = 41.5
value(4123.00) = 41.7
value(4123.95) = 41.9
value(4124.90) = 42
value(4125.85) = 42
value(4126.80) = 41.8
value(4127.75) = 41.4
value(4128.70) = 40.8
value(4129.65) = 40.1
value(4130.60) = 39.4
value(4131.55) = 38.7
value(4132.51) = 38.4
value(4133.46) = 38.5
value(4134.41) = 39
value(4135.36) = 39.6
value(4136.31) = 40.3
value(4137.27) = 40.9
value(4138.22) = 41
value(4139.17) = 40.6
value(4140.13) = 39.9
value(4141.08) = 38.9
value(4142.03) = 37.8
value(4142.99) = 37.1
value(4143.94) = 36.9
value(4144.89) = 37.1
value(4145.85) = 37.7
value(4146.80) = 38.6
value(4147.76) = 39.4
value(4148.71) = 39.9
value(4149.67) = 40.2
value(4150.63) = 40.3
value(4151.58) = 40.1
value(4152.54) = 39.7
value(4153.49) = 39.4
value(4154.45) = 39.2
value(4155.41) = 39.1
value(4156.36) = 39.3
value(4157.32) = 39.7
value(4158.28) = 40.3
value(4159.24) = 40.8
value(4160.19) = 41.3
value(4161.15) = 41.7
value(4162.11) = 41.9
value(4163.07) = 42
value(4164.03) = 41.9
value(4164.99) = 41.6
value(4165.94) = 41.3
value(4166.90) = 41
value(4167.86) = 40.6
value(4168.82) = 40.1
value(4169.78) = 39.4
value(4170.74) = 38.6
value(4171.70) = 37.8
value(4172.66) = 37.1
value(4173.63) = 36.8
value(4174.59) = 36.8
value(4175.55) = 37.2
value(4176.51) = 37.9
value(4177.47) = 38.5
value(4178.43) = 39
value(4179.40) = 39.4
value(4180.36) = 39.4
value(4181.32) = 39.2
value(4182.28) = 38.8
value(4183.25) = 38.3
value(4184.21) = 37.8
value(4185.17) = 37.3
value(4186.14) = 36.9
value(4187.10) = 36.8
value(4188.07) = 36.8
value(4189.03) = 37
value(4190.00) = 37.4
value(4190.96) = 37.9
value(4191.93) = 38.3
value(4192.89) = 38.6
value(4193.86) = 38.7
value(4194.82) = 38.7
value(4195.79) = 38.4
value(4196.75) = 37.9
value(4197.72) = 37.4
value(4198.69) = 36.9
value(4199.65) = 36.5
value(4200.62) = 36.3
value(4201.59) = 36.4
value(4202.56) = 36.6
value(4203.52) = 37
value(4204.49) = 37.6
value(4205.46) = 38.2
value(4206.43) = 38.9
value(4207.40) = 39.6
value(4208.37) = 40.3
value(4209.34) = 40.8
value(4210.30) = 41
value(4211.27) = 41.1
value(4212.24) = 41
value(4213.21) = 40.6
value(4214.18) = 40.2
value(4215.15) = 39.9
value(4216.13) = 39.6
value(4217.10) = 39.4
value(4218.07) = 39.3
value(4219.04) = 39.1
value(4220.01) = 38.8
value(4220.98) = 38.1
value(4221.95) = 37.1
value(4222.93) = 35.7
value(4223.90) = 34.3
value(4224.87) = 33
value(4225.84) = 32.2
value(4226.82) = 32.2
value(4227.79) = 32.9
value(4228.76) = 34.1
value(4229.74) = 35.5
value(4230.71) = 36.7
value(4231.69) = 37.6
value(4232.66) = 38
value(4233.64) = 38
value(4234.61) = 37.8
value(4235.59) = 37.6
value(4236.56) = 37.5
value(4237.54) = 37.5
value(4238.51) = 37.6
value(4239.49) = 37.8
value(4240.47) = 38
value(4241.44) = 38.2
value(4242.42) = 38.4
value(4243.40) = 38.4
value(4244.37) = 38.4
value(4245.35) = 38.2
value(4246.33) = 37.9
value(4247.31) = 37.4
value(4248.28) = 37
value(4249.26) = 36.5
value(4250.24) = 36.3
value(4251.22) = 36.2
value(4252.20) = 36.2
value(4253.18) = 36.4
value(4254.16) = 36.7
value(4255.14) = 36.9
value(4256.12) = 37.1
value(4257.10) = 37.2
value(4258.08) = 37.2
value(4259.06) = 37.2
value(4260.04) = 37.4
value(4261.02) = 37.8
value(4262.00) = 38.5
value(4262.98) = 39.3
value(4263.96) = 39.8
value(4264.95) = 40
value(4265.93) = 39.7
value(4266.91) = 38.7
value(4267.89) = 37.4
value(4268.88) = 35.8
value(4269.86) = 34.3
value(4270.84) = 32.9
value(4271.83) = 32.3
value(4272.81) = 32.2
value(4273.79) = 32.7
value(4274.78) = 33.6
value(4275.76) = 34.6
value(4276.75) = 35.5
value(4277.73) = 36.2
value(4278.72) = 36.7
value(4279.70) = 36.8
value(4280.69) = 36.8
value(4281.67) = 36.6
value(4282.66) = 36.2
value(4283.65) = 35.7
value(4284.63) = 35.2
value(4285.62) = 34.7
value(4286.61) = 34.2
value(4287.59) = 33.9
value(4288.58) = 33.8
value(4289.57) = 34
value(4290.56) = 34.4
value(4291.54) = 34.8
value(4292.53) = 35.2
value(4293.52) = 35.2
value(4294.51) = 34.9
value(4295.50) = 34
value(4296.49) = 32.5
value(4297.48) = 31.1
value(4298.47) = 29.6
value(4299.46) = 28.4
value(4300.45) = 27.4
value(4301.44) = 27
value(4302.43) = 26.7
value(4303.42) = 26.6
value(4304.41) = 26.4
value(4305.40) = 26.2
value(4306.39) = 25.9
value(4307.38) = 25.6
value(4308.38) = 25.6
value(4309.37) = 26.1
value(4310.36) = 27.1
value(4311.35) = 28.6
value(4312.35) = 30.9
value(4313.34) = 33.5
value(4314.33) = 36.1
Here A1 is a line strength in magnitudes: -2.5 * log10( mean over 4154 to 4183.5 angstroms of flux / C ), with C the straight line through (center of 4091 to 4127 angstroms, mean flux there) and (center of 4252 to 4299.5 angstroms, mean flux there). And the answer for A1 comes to -0.045 mag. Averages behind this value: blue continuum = 39.3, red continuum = 35.5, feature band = 39.6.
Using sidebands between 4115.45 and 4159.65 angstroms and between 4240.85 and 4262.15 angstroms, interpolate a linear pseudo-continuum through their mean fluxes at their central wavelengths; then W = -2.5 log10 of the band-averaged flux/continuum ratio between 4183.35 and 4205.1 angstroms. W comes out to 0.04 mag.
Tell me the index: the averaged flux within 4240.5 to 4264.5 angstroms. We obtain 37.5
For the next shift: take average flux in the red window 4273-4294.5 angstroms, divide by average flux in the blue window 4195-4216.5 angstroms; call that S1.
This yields 0.90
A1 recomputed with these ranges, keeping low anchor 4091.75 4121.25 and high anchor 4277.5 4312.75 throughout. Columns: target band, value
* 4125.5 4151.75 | -0.05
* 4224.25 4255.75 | -0.09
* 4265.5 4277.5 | -0.08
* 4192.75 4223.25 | -0.11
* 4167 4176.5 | -0.06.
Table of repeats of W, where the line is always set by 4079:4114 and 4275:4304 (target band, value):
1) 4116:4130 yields -0.09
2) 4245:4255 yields -0.07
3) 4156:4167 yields -0.11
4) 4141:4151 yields -0.03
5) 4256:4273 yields -0.09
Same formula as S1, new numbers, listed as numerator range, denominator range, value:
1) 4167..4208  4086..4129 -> 0.96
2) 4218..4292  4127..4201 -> 0.93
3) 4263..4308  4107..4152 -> 0.83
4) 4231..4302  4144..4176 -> 0.91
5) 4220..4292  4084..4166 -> 0.92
